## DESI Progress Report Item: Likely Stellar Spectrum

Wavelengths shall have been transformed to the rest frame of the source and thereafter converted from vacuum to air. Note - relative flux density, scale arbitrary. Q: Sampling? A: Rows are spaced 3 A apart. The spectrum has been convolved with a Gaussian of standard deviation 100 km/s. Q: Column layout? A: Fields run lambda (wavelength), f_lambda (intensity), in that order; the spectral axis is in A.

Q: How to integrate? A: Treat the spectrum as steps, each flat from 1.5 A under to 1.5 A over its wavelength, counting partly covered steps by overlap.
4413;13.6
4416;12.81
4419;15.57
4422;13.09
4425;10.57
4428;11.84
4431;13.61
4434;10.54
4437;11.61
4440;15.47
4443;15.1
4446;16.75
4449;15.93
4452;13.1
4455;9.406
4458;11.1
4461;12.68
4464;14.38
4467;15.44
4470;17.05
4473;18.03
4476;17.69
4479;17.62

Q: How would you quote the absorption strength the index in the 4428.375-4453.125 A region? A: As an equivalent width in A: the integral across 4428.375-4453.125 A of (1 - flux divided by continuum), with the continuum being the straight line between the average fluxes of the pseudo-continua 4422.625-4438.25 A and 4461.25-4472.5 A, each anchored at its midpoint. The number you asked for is -2.2 A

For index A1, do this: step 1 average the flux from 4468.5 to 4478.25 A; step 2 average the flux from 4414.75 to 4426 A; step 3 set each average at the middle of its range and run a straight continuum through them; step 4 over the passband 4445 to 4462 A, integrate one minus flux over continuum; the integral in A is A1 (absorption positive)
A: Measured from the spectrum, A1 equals 3.0 A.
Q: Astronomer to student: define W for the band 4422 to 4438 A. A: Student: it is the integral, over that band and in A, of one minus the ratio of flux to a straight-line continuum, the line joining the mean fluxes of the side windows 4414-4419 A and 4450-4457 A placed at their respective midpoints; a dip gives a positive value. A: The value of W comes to 1.4 A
